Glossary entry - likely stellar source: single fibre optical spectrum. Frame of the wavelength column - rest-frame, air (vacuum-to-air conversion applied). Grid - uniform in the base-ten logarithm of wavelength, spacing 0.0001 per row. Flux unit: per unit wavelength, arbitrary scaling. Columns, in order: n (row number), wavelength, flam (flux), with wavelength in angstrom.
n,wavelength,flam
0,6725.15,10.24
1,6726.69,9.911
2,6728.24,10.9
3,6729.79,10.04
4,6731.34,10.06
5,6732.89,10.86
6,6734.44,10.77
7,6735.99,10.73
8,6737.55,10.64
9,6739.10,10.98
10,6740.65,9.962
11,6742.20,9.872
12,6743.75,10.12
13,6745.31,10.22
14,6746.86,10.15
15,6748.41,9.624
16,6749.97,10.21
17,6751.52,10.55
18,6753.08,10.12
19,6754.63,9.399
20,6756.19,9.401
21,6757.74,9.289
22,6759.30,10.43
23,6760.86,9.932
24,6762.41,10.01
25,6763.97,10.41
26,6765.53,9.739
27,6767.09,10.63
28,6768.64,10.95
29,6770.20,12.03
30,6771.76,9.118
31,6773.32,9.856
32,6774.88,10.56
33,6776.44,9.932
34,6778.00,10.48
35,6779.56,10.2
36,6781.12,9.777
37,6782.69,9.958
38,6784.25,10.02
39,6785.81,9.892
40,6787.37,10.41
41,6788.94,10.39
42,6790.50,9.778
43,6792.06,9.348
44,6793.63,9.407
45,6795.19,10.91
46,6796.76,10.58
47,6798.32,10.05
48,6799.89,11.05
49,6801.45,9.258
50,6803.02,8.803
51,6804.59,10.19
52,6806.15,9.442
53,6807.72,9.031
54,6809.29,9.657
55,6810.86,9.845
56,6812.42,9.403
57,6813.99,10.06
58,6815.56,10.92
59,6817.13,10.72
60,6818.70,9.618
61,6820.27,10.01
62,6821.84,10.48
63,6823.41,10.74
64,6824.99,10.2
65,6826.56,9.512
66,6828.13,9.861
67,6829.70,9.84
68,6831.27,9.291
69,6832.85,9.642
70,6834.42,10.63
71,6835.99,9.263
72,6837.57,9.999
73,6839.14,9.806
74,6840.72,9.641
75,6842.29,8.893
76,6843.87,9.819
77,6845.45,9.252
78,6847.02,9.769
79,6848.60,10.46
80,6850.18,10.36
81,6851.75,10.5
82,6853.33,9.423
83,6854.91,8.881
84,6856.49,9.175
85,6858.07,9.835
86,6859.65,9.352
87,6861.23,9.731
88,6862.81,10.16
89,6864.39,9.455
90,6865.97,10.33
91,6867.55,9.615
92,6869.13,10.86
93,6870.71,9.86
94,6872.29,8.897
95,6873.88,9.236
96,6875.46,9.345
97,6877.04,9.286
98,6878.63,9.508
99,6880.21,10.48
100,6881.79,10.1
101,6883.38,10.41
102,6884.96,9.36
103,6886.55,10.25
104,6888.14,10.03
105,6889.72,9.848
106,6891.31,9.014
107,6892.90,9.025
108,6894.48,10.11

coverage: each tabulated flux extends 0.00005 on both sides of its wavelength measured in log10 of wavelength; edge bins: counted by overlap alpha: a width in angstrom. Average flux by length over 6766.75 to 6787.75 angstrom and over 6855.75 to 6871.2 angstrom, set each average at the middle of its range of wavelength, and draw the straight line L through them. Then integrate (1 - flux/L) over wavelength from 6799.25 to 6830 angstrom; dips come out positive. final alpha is 0.46 angstrom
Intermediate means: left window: 10.3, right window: 9.84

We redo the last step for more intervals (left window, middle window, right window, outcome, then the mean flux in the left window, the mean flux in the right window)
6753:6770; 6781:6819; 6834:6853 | 0.1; 10.1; 9.84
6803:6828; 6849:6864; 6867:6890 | 0.2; 9.95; 9.81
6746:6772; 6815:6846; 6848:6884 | 0.0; 10.1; 9.79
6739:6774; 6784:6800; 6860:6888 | -0.2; 10.1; 9.81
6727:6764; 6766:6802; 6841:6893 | -0.6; 10.2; 9.72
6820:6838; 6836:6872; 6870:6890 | 0.3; 9.95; 9.74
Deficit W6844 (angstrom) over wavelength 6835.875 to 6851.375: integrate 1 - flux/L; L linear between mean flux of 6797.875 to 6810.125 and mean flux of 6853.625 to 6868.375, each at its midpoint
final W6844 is -0.2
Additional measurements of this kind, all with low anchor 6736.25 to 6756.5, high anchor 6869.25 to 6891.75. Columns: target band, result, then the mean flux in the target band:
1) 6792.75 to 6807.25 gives 0.0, 9.94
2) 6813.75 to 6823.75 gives -0.5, 10.4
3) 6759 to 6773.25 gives -0.4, 10.3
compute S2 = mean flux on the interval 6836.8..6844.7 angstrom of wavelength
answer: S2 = 9.62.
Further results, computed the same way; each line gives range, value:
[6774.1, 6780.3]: 10.3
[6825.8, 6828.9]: 9.69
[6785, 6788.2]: 10.1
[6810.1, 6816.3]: 10.1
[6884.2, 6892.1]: 9.69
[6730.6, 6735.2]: 10.6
